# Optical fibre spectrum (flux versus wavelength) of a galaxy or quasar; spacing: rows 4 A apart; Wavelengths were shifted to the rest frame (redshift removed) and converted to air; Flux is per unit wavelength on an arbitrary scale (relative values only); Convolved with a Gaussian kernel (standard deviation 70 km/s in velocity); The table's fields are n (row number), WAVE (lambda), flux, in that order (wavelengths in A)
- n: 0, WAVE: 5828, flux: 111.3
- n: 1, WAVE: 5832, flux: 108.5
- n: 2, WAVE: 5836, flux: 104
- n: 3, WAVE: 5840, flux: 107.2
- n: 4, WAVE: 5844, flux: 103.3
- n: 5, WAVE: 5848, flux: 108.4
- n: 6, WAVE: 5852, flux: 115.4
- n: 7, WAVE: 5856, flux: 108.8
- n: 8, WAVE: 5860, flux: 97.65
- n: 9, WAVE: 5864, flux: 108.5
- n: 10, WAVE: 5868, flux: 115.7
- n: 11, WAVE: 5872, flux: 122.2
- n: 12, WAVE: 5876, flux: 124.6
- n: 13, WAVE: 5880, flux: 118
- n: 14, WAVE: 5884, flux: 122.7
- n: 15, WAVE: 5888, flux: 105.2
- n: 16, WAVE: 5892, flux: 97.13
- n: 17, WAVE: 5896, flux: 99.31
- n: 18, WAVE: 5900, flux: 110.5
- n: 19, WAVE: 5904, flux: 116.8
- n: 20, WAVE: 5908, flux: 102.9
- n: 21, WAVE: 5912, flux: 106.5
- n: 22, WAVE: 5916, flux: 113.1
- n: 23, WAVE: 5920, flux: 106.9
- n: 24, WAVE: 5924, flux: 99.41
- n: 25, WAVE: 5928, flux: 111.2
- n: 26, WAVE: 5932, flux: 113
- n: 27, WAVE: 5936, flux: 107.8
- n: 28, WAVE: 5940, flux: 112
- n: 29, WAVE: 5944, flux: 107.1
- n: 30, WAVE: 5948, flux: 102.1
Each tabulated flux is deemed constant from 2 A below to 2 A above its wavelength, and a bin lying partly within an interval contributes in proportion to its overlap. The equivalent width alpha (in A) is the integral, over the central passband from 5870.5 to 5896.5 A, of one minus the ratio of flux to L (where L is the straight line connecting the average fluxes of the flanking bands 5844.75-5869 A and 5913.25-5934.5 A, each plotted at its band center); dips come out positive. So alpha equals -1.1 A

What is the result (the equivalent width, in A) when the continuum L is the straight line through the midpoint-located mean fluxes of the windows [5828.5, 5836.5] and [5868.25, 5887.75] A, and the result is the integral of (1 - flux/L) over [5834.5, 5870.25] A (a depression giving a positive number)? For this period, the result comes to 1.6 A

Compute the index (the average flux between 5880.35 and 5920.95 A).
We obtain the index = 109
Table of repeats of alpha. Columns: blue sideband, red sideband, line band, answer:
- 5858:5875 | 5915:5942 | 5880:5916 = 0.60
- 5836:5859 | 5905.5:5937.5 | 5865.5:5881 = -1.75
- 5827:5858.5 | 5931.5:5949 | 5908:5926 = 0.37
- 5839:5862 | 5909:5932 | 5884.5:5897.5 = 0.50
